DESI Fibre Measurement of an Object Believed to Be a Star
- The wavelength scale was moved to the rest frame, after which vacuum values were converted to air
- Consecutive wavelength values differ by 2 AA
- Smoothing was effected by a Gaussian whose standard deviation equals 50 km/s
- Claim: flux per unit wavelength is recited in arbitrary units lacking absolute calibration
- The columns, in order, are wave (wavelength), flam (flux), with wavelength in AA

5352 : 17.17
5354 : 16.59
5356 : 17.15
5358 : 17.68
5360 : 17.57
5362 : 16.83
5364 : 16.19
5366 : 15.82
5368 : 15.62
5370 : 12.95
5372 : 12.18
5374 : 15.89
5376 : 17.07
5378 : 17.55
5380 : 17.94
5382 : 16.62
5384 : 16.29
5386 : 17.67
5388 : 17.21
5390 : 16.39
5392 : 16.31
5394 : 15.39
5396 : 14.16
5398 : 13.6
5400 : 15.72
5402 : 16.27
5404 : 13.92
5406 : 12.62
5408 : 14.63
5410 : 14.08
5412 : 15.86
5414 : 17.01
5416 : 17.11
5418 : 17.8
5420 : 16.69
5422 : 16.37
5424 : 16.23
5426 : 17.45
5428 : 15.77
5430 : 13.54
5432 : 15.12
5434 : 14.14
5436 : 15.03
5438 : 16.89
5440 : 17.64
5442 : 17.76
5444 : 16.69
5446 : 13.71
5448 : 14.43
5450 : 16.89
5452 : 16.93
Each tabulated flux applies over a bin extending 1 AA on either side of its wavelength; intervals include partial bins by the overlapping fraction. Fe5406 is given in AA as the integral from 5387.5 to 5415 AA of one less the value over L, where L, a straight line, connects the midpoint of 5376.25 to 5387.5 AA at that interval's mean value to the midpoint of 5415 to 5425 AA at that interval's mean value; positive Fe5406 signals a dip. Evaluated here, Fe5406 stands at 3.0 AA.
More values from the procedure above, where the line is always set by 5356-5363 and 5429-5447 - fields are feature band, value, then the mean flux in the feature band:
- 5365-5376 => 1.5 AA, 14.7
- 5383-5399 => 0.7 AA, 15.9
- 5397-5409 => 1.4 AA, 14.5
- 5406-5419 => 0.3 AA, 15.8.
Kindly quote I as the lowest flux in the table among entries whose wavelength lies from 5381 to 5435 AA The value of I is 12.62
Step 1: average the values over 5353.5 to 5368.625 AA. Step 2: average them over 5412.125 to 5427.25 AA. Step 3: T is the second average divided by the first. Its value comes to 1.01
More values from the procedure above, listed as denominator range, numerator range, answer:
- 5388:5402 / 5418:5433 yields 1.03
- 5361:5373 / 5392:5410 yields 0.98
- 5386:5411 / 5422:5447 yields 1.05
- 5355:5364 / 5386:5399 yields 0.91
